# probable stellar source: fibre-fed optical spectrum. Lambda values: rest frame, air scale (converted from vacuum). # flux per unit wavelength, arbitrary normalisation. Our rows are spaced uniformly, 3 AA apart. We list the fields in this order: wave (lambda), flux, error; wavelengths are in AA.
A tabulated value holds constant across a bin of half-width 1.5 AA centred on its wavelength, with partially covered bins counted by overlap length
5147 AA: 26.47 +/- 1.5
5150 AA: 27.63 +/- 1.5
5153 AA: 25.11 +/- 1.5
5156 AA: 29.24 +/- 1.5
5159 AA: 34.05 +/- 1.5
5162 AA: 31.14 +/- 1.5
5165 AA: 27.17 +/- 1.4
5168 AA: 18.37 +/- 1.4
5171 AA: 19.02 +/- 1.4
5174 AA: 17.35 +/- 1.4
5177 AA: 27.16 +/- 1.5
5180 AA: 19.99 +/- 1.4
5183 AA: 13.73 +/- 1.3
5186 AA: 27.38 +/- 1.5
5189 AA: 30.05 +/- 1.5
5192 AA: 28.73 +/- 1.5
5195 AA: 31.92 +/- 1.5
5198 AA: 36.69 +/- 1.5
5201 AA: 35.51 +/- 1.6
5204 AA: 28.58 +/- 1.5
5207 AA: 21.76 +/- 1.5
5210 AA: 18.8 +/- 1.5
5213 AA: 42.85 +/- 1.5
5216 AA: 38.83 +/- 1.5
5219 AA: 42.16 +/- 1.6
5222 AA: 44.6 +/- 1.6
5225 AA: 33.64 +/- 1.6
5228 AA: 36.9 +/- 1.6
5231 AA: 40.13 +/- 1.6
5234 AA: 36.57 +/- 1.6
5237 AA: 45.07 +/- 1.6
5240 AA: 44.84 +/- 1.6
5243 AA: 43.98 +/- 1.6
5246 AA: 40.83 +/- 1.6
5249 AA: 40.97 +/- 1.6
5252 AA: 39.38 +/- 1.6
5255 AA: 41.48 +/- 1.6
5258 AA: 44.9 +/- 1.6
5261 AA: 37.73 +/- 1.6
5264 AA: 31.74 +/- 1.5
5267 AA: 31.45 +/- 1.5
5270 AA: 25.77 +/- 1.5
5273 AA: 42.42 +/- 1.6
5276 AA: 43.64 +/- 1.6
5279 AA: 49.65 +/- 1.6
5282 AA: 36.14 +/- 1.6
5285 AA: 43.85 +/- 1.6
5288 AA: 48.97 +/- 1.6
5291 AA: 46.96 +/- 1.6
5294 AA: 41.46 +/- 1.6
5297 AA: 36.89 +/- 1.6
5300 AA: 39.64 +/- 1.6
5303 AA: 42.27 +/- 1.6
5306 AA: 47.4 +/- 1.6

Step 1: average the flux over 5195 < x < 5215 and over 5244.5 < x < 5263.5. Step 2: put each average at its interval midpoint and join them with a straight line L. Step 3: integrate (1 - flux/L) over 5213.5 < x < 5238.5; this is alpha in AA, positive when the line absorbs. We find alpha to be -3.5 AA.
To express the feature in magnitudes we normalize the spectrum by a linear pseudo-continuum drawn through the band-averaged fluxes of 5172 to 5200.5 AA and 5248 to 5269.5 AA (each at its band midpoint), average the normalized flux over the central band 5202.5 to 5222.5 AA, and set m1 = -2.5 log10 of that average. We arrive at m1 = -0.100 mag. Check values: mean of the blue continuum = 26.1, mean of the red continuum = 37.6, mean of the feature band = 33.4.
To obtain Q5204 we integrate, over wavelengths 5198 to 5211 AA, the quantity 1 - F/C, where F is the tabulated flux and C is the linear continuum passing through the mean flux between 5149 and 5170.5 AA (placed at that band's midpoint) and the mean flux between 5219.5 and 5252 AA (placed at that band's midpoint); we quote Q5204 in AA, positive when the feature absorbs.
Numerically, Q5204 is 2.7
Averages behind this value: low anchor 27.1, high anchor 40.7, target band 27.7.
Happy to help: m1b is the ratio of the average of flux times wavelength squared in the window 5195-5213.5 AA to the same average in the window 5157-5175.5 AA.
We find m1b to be 1.24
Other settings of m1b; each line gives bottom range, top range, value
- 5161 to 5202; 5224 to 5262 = 1.61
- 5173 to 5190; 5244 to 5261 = 1.88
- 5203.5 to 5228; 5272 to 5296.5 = 1.31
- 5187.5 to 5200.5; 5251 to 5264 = 1.27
